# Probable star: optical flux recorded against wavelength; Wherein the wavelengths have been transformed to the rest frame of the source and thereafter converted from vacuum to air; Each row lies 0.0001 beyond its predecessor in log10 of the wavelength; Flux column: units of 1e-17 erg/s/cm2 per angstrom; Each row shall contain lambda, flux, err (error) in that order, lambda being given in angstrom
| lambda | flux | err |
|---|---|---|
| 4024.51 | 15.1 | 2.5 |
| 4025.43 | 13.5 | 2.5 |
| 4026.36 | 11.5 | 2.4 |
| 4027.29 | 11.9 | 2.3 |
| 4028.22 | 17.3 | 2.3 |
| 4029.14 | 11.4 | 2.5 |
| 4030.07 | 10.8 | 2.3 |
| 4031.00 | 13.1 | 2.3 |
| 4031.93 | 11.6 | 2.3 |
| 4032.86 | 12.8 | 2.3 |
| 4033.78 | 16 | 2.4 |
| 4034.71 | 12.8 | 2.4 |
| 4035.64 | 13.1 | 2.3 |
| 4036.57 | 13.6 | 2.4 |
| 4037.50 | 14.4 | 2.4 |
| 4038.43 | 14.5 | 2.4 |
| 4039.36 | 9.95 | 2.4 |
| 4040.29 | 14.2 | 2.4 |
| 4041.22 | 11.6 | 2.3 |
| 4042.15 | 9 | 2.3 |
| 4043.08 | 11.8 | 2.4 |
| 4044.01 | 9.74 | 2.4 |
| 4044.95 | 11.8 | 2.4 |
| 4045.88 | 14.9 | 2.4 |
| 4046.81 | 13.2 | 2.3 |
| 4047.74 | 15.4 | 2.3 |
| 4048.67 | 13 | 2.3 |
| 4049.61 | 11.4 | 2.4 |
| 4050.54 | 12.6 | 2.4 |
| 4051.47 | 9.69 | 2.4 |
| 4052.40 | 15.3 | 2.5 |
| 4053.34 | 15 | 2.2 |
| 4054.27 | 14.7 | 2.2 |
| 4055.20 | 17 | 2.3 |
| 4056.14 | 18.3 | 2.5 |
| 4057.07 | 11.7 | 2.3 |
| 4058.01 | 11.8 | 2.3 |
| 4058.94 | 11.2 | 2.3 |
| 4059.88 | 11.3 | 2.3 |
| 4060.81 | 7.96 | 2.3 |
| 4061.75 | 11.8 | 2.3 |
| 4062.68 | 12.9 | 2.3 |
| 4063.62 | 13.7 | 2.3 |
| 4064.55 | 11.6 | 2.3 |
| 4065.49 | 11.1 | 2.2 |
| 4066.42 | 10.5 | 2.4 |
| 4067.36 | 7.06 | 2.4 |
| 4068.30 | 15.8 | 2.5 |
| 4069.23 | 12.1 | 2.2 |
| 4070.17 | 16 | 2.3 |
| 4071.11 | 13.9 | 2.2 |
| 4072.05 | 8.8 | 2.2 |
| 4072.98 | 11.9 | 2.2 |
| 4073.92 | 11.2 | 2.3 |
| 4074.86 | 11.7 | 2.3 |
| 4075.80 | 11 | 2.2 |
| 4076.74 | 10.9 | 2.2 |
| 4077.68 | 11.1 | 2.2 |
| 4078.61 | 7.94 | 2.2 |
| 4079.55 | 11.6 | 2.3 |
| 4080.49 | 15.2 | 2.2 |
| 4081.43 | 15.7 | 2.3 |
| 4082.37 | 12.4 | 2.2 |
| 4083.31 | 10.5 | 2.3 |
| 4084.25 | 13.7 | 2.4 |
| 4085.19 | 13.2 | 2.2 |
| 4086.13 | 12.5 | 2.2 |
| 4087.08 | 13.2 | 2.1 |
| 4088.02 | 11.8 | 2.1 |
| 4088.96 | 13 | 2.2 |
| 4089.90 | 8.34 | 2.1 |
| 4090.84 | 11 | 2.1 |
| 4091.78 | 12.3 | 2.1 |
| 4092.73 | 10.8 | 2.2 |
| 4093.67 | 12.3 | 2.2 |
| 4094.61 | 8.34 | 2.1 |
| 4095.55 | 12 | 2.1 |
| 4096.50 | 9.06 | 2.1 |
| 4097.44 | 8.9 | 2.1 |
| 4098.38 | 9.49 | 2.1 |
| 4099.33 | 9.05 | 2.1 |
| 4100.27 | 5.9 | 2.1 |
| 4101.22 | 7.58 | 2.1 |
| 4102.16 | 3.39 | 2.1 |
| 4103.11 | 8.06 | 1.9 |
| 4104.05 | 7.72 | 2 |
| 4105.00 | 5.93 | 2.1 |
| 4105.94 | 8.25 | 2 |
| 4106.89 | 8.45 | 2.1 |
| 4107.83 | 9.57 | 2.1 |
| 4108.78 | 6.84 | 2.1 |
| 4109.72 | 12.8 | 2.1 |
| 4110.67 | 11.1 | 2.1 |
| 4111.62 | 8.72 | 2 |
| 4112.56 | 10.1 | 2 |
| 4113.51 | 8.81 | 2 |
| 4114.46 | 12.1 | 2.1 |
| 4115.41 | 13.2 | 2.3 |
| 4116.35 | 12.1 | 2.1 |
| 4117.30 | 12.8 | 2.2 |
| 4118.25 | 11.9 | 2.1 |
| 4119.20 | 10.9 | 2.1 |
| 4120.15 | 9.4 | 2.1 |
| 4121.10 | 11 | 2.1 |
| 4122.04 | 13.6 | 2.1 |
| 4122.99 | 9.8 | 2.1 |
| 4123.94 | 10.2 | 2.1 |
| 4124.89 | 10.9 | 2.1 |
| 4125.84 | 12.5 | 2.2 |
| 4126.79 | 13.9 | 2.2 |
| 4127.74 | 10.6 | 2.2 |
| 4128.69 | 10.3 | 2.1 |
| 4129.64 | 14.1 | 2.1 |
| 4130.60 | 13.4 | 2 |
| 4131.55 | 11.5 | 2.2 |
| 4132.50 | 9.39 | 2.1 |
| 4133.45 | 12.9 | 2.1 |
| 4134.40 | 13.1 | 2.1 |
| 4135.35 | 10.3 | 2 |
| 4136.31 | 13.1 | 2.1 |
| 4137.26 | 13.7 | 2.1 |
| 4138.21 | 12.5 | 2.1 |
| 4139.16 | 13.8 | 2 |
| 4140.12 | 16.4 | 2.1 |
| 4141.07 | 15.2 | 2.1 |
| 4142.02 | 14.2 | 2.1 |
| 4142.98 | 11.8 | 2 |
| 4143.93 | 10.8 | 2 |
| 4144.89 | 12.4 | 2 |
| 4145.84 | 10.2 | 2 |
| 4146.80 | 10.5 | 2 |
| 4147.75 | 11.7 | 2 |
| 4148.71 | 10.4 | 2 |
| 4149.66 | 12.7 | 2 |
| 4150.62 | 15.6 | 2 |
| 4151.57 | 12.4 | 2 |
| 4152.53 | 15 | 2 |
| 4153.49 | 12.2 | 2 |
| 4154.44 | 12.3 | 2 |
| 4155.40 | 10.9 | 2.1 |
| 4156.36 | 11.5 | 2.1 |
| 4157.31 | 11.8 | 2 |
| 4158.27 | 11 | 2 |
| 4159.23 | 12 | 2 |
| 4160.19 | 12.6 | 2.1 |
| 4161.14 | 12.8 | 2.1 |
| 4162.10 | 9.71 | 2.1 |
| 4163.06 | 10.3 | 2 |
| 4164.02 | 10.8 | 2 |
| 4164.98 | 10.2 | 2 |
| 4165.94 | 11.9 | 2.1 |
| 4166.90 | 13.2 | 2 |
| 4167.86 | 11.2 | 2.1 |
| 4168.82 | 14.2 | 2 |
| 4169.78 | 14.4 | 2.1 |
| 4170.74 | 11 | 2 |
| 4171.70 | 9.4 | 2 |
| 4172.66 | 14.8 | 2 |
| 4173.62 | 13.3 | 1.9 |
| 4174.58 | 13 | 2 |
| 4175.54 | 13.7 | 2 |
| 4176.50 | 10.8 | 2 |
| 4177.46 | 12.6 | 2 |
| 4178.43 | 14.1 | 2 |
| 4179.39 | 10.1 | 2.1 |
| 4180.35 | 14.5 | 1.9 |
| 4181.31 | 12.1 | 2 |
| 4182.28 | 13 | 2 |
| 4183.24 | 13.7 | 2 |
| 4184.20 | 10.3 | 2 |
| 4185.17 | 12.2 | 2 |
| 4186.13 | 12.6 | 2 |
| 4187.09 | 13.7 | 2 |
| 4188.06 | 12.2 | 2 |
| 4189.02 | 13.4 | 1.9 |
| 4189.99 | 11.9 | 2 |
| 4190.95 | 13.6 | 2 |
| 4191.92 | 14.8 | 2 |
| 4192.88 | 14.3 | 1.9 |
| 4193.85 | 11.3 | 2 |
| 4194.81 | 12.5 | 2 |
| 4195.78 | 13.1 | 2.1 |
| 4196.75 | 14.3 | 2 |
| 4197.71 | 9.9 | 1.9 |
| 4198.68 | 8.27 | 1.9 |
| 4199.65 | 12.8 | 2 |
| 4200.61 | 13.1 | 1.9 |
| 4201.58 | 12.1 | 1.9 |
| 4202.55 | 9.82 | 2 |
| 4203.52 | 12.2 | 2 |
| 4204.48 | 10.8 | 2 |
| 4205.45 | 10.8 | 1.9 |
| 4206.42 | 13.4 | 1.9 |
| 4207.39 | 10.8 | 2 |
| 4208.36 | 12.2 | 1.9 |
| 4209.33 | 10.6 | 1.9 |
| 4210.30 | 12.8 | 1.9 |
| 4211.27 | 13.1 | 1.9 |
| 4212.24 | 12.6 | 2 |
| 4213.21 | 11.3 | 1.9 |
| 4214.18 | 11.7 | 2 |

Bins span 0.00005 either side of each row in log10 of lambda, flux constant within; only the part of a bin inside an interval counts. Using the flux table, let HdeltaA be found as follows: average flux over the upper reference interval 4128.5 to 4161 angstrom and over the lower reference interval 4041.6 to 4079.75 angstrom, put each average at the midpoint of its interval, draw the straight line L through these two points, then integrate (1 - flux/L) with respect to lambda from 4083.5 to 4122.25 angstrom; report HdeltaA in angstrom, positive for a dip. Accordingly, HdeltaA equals 6.6 angstrom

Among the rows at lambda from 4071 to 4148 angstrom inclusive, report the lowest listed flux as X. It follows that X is 3.39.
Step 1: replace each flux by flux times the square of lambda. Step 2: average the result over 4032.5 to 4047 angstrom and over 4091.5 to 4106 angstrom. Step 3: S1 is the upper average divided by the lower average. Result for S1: 0.70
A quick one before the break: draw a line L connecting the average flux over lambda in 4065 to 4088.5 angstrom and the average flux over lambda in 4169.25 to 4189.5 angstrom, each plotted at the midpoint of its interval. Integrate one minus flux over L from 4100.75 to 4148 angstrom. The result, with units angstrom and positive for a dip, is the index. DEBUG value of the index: 4.77 angstrom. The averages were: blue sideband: 12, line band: 11.1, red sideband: 12.6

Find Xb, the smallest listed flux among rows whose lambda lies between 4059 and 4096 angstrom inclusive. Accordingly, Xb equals 7.06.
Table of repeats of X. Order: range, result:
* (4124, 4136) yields 9.39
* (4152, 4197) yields 9.4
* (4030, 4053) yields 9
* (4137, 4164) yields 9.71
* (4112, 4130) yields 8.81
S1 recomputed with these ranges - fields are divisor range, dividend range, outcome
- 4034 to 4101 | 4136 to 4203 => 1.09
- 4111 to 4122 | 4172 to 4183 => 1.19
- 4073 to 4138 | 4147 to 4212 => 1.17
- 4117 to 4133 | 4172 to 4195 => 1.15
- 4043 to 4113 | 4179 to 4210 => 1.15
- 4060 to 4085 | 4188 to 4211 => 1.09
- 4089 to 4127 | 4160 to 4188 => 1.27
